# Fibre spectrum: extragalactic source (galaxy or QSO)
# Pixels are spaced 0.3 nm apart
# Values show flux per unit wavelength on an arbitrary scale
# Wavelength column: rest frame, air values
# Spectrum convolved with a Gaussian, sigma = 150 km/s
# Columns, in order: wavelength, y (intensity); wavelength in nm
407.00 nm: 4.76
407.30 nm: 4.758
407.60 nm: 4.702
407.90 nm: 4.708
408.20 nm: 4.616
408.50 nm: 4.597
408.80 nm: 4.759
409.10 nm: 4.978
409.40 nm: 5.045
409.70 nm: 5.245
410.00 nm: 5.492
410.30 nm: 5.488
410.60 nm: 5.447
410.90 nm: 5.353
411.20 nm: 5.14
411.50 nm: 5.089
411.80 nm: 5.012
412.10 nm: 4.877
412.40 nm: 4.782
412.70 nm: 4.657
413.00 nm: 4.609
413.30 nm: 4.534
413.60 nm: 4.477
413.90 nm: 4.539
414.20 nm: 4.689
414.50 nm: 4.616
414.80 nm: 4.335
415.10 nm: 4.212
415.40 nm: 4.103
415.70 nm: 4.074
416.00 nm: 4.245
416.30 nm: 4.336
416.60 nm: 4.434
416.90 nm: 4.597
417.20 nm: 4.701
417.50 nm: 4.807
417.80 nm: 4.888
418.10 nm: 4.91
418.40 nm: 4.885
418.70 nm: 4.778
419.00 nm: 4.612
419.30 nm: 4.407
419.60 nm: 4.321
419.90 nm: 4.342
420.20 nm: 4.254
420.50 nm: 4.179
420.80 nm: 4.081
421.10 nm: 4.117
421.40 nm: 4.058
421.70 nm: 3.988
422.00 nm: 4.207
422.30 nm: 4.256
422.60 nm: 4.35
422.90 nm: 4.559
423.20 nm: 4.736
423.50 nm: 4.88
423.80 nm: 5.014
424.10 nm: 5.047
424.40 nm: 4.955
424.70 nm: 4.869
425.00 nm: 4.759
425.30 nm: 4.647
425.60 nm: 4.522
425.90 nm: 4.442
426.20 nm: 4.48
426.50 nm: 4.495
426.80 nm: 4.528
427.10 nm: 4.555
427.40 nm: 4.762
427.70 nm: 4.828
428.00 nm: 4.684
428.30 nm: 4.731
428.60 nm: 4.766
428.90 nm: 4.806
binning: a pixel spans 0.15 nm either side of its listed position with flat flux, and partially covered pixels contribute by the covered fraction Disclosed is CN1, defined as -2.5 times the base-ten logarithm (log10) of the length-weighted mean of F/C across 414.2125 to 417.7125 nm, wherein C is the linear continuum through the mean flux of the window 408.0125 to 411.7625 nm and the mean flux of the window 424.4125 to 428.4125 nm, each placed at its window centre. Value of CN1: 0.118 mag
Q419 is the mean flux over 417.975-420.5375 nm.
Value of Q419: 4.53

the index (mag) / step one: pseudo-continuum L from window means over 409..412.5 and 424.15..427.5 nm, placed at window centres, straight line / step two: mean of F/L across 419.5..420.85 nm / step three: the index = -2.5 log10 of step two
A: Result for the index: 0.144 mag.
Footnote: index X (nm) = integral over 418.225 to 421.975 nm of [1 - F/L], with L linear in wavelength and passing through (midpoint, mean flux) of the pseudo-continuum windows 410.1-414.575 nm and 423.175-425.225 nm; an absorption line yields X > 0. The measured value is 0.43 nm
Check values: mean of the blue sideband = 4.9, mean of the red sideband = 4.89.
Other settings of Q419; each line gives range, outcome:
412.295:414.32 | 4.61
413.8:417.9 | 4.46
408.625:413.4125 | 5.03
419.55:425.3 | 4.48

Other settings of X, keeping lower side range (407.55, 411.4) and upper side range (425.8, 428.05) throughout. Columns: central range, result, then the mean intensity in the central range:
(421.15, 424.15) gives 0.145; 4.48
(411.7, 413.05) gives 0.050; 4.79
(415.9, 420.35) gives 0.235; 4.57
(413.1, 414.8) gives 0.132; 4.55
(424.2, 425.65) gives -0.040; 4.78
